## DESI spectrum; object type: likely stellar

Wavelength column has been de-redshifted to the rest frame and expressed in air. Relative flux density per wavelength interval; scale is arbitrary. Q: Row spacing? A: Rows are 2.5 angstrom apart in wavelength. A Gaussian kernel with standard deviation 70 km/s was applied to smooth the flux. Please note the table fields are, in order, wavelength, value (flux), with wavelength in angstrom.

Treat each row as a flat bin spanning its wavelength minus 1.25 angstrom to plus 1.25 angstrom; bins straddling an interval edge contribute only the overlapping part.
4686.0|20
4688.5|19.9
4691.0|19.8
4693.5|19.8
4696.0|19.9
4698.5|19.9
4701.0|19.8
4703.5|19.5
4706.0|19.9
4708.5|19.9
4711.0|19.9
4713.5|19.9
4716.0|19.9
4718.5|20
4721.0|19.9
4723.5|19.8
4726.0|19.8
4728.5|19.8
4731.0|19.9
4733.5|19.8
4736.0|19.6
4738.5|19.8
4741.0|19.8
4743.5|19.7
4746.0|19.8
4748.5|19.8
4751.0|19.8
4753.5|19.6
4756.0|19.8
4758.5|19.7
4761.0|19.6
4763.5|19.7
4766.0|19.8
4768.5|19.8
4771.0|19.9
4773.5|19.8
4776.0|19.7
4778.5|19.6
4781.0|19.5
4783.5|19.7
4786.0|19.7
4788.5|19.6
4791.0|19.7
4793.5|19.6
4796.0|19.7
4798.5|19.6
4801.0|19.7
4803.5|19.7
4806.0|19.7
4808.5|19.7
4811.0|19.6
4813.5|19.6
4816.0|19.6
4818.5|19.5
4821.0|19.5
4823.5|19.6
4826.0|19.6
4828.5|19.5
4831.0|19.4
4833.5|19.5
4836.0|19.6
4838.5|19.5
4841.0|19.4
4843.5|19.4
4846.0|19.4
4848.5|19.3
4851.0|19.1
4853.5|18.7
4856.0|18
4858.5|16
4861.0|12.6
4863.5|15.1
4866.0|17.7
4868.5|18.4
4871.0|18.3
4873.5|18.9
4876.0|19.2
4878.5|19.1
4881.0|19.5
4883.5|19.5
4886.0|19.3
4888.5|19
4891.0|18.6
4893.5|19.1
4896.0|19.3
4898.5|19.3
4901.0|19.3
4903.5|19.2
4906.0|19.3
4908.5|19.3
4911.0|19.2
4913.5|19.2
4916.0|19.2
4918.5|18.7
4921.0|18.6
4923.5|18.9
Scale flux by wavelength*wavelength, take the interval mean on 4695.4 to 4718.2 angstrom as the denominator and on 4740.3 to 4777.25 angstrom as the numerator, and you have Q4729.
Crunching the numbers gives 1.02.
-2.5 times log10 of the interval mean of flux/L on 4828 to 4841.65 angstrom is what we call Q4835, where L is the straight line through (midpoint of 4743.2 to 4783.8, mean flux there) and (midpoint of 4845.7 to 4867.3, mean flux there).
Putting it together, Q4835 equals -0.10 mag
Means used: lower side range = 19.7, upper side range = 17.2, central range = 19.5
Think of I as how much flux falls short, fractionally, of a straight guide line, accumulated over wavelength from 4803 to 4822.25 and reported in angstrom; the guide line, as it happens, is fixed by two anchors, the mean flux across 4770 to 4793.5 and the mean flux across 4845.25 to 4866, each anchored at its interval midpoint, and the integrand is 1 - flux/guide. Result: -1.0 angstrom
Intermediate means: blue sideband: 19.7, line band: 19.6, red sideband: 17.2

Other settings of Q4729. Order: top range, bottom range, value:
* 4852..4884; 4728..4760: 0.95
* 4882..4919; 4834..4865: 1.09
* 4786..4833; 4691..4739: 1.03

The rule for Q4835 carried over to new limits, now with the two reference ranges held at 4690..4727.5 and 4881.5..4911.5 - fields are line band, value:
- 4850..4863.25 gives 0.16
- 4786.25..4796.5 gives 0.00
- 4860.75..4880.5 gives 0.09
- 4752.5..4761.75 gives 0.00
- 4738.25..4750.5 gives 0.00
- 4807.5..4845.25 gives 0.00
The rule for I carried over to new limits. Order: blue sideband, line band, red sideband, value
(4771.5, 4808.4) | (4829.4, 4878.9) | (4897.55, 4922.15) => 2.7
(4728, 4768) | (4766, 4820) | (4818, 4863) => -1.2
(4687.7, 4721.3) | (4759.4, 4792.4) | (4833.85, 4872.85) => -1.2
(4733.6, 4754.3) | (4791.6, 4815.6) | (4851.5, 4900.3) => -0.8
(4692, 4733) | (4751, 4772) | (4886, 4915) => -0.1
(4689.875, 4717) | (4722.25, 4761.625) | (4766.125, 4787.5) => 0.0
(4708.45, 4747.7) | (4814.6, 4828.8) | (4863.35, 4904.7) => -0.2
